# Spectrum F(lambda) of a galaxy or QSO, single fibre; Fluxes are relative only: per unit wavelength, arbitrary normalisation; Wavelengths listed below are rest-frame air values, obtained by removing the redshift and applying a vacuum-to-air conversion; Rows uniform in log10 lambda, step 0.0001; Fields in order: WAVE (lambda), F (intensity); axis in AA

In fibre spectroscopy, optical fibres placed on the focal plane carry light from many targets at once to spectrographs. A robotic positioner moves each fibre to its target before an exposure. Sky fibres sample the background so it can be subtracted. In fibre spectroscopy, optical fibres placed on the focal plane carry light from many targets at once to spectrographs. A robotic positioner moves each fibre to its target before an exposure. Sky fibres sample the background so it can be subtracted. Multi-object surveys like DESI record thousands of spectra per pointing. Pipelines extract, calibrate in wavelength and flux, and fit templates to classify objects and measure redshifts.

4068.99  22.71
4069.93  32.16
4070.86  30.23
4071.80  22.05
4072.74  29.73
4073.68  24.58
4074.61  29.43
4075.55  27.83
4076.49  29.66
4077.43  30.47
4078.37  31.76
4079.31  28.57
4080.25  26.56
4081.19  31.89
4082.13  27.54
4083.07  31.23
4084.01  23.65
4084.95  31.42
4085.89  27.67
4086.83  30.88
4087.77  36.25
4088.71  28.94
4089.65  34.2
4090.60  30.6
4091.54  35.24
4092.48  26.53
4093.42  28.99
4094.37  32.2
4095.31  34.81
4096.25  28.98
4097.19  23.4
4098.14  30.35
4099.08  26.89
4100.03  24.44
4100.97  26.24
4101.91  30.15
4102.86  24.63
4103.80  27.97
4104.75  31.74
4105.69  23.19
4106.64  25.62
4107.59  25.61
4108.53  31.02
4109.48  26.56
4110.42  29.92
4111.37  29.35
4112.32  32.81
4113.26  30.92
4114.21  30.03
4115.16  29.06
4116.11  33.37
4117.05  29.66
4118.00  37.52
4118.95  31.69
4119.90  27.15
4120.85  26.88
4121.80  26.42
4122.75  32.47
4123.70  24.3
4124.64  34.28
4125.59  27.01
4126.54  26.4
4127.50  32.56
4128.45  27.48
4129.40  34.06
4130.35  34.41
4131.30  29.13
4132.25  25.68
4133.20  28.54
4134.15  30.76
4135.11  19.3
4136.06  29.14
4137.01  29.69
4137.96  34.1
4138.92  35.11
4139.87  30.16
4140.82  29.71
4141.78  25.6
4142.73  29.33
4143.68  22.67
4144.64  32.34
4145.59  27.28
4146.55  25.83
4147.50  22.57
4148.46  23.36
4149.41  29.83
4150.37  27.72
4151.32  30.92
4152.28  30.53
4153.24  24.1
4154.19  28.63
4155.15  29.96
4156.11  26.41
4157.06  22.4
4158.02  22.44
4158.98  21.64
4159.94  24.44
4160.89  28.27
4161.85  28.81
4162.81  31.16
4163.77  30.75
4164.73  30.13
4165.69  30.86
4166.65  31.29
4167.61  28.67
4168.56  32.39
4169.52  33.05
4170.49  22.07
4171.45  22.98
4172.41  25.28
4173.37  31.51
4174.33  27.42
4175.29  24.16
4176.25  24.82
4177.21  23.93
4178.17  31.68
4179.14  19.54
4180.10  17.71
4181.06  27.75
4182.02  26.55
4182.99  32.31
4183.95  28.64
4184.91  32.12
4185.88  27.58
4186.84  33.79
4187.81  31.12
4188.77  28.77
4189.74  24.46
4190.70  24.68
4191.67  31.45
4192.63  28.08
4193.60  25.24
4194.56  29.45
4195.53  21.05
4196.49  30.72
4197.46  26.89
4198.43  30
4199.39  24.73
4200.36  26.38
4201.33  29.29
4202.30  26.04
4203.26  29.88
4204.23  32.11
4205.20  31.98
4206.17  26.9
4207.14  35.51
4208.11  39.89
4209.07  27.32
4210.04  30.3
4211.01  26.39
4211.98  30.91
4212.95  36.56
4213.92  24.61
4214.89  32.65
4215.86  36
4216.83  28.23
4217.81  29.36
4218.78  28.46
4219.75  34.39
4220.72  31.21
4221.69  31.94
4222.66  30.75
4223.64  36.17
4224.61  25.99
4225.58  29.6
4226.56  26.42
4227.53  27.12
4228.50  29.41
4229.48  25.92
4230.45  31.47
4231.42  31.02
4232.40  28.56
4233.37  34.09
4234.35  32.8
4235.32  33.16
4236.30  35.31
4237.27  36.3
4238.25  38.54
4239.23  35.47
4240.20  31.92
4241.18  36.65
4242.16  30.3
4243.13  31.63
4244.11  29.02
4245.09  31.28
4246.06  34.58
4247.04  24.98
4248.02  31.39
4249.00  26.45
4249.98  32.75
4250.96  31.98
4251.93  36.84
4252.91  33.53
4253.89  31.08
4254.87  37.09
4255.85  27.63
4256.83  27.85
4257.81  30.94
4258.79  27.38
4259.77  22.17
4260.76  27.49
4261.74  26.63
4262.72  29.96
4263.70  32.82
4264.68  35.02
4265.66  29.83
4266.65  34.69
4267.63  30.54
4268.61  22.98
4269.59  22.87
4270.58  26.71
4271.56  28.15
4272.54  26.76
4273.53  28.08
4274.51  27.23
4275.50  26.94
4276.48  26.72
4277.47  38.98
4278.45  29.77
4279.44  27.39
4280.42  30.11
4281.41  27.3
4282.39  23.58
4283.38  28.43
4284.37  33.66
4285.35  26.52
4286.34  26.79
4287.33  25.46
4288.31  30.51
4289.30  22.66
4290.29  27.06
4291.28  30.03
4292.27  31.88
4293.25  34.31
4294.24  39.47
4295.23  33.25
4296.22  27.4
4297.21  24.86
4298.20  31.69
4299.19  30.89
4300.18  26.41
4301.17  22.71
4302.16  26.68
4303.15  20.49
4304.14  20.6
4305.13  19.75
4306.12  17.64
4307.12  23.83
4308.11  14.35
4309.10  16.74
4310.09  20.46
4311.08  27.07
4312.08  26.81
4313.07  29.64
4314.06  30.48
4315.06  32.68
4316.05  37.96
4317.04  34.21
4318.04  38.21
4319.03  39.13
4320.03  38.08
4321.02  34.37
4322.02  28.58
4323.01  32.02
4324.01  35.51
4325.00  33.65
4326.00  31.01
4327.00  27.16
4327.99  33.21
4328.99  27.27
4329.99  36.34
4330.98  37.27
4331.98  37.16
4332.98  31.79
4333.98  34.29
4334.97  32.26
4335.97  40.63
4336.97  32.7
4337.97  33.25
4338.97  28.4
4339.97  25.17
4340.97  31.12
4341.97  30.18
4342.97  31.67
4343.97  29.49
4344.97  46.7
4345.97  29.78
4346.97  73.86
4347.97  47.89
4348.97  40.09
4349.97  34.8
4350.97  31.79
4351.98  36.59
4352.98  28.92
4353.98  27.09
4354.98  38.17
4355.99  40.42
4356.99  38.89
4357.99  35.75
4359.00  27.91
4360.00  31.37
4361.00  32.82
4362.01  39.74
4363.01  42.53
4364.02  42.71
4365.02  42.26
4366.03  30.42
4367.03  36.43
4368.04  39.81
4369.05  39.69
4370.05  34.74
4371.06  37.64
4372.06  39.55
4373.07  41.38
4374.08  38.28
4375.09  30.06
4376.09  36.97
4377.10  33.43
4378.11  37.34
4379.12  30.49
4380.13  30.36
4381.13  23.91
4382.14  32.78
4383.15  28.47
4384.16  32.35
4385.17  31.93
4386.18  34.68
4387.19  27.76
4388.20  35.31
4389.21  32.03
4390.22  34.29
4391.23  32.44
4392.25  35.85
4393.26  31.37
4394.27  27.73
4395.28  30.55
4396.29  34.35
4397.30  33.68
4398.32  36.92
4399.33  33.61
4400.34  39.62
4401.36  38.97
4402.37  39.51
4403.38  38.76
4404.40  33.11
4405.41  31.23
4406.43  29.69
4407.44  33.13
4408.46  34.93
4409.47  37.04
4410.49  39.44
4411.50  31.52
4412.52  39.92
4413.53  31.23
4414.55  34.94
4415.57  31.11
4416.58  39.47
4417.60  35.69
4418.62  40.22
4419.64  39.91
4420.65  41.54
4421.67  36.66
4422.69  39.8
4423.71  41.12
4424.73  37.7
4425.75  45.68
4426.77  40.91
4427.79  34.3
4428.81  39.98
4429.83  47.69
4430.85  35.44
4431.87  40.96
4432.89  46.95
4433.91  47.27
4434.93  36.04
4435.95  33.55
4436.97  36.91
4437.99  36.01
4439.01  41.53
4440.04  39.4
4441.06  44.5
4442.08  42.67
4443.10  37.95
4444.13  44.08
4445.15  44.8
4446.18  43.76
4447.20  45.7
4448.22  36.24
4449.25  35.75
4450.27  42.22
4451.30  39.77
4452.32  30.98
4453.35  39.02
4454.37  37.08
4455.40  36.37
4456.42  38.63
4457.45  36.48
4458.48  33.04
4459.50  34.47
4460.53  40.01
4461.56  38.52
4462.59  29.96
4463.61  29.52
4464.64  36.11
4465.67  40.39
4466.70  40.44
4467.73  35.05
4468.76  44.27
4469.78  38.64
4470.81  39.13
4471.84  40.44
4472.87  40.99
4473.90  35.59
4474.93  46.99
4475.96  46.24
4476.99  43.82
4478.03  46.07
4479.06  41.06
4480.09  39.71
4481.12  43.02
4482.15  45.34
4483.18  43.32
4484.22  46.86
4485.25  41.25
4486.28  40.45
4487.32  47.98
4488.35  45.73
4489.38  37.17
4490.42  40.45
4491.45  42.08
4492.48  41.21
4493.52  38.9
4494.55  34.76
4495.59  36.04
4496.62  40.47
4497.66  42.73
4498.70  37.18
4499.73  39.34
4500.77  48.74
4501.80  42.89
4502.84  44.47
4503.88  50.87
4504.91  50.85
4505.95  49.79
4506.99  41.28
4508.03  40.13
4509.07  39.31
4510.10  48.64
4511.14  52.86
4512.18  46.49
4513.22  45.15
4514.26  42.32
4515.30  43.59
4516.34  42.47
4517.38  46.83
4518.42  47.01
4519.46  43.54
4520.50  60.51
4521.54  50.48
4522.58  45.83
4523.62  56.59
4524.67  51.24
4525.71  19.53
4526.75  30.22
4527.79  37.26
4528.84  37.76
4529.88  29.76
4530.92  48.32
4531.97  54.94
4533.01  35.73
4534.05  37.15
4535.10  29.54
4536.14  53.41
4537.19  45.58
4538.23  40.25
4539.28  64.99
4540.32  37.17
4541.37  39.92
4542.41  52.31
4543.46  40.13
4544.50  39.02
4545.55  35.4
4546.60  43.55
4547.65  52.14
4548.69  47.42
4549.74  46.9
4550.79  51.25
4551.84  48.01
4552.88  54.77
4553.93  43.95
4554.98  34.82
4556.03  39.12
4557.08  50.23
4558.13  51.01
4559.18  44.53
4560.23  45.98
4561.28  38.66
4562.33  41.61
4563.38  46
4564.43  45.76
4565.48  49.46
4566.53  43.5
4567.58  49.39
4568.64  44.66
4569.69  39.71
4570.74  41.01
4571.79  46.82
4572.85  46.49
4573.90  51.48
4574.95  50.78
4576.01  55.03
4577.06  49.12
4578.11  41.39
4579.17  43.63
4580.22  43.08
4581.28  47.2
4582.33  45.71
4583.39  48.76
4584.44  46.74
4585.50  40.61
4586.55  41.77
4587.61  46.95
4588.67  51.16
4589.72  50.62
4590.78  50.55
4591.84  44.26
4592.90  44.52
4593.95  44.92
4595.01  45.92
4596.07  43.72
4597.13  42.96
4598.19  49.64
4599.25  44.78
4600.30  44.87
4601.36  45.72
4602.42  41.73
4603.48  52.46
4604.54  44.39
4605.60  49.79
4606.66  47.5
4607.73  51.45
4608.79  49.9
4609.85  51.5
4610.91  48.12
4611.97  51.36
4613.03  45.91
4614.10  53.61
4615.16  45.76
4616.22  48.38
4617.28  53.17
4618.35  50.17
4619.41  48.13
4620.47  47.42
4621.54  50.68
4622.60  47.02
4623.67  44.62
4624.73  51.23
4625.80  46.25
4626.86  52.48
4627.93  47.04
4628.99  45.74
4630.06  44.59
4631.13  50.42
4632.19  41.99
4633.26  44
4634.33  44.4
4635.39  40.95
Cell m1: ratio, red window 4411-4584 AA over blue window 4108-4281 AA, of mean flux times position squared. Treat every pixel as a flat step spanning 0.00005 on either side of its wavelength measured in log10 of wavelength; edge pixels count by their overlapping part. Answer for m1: 1.7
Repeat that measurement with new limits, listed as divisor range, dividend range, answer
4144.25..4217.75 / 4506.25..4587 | 1.88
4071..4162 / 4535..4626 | 2.01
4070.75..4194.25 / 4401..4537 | 1.67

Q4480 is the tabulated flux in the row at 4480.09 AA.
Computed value 39.71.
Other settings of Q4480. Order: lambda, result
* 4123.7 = 24.3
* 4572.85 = 46.49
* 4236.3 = 35.31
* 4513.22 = 45.15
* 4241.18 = 36.65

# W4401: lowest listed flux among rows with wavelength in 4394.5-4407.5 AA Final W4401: 29.69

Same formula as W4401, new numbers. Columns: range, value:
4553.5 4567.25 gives 34.82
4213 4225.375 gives 24.61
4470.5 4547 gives 19.53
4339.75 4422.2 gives 23.91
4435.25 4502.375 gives 29.52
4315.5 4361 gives 25.17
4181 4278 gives 21.05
